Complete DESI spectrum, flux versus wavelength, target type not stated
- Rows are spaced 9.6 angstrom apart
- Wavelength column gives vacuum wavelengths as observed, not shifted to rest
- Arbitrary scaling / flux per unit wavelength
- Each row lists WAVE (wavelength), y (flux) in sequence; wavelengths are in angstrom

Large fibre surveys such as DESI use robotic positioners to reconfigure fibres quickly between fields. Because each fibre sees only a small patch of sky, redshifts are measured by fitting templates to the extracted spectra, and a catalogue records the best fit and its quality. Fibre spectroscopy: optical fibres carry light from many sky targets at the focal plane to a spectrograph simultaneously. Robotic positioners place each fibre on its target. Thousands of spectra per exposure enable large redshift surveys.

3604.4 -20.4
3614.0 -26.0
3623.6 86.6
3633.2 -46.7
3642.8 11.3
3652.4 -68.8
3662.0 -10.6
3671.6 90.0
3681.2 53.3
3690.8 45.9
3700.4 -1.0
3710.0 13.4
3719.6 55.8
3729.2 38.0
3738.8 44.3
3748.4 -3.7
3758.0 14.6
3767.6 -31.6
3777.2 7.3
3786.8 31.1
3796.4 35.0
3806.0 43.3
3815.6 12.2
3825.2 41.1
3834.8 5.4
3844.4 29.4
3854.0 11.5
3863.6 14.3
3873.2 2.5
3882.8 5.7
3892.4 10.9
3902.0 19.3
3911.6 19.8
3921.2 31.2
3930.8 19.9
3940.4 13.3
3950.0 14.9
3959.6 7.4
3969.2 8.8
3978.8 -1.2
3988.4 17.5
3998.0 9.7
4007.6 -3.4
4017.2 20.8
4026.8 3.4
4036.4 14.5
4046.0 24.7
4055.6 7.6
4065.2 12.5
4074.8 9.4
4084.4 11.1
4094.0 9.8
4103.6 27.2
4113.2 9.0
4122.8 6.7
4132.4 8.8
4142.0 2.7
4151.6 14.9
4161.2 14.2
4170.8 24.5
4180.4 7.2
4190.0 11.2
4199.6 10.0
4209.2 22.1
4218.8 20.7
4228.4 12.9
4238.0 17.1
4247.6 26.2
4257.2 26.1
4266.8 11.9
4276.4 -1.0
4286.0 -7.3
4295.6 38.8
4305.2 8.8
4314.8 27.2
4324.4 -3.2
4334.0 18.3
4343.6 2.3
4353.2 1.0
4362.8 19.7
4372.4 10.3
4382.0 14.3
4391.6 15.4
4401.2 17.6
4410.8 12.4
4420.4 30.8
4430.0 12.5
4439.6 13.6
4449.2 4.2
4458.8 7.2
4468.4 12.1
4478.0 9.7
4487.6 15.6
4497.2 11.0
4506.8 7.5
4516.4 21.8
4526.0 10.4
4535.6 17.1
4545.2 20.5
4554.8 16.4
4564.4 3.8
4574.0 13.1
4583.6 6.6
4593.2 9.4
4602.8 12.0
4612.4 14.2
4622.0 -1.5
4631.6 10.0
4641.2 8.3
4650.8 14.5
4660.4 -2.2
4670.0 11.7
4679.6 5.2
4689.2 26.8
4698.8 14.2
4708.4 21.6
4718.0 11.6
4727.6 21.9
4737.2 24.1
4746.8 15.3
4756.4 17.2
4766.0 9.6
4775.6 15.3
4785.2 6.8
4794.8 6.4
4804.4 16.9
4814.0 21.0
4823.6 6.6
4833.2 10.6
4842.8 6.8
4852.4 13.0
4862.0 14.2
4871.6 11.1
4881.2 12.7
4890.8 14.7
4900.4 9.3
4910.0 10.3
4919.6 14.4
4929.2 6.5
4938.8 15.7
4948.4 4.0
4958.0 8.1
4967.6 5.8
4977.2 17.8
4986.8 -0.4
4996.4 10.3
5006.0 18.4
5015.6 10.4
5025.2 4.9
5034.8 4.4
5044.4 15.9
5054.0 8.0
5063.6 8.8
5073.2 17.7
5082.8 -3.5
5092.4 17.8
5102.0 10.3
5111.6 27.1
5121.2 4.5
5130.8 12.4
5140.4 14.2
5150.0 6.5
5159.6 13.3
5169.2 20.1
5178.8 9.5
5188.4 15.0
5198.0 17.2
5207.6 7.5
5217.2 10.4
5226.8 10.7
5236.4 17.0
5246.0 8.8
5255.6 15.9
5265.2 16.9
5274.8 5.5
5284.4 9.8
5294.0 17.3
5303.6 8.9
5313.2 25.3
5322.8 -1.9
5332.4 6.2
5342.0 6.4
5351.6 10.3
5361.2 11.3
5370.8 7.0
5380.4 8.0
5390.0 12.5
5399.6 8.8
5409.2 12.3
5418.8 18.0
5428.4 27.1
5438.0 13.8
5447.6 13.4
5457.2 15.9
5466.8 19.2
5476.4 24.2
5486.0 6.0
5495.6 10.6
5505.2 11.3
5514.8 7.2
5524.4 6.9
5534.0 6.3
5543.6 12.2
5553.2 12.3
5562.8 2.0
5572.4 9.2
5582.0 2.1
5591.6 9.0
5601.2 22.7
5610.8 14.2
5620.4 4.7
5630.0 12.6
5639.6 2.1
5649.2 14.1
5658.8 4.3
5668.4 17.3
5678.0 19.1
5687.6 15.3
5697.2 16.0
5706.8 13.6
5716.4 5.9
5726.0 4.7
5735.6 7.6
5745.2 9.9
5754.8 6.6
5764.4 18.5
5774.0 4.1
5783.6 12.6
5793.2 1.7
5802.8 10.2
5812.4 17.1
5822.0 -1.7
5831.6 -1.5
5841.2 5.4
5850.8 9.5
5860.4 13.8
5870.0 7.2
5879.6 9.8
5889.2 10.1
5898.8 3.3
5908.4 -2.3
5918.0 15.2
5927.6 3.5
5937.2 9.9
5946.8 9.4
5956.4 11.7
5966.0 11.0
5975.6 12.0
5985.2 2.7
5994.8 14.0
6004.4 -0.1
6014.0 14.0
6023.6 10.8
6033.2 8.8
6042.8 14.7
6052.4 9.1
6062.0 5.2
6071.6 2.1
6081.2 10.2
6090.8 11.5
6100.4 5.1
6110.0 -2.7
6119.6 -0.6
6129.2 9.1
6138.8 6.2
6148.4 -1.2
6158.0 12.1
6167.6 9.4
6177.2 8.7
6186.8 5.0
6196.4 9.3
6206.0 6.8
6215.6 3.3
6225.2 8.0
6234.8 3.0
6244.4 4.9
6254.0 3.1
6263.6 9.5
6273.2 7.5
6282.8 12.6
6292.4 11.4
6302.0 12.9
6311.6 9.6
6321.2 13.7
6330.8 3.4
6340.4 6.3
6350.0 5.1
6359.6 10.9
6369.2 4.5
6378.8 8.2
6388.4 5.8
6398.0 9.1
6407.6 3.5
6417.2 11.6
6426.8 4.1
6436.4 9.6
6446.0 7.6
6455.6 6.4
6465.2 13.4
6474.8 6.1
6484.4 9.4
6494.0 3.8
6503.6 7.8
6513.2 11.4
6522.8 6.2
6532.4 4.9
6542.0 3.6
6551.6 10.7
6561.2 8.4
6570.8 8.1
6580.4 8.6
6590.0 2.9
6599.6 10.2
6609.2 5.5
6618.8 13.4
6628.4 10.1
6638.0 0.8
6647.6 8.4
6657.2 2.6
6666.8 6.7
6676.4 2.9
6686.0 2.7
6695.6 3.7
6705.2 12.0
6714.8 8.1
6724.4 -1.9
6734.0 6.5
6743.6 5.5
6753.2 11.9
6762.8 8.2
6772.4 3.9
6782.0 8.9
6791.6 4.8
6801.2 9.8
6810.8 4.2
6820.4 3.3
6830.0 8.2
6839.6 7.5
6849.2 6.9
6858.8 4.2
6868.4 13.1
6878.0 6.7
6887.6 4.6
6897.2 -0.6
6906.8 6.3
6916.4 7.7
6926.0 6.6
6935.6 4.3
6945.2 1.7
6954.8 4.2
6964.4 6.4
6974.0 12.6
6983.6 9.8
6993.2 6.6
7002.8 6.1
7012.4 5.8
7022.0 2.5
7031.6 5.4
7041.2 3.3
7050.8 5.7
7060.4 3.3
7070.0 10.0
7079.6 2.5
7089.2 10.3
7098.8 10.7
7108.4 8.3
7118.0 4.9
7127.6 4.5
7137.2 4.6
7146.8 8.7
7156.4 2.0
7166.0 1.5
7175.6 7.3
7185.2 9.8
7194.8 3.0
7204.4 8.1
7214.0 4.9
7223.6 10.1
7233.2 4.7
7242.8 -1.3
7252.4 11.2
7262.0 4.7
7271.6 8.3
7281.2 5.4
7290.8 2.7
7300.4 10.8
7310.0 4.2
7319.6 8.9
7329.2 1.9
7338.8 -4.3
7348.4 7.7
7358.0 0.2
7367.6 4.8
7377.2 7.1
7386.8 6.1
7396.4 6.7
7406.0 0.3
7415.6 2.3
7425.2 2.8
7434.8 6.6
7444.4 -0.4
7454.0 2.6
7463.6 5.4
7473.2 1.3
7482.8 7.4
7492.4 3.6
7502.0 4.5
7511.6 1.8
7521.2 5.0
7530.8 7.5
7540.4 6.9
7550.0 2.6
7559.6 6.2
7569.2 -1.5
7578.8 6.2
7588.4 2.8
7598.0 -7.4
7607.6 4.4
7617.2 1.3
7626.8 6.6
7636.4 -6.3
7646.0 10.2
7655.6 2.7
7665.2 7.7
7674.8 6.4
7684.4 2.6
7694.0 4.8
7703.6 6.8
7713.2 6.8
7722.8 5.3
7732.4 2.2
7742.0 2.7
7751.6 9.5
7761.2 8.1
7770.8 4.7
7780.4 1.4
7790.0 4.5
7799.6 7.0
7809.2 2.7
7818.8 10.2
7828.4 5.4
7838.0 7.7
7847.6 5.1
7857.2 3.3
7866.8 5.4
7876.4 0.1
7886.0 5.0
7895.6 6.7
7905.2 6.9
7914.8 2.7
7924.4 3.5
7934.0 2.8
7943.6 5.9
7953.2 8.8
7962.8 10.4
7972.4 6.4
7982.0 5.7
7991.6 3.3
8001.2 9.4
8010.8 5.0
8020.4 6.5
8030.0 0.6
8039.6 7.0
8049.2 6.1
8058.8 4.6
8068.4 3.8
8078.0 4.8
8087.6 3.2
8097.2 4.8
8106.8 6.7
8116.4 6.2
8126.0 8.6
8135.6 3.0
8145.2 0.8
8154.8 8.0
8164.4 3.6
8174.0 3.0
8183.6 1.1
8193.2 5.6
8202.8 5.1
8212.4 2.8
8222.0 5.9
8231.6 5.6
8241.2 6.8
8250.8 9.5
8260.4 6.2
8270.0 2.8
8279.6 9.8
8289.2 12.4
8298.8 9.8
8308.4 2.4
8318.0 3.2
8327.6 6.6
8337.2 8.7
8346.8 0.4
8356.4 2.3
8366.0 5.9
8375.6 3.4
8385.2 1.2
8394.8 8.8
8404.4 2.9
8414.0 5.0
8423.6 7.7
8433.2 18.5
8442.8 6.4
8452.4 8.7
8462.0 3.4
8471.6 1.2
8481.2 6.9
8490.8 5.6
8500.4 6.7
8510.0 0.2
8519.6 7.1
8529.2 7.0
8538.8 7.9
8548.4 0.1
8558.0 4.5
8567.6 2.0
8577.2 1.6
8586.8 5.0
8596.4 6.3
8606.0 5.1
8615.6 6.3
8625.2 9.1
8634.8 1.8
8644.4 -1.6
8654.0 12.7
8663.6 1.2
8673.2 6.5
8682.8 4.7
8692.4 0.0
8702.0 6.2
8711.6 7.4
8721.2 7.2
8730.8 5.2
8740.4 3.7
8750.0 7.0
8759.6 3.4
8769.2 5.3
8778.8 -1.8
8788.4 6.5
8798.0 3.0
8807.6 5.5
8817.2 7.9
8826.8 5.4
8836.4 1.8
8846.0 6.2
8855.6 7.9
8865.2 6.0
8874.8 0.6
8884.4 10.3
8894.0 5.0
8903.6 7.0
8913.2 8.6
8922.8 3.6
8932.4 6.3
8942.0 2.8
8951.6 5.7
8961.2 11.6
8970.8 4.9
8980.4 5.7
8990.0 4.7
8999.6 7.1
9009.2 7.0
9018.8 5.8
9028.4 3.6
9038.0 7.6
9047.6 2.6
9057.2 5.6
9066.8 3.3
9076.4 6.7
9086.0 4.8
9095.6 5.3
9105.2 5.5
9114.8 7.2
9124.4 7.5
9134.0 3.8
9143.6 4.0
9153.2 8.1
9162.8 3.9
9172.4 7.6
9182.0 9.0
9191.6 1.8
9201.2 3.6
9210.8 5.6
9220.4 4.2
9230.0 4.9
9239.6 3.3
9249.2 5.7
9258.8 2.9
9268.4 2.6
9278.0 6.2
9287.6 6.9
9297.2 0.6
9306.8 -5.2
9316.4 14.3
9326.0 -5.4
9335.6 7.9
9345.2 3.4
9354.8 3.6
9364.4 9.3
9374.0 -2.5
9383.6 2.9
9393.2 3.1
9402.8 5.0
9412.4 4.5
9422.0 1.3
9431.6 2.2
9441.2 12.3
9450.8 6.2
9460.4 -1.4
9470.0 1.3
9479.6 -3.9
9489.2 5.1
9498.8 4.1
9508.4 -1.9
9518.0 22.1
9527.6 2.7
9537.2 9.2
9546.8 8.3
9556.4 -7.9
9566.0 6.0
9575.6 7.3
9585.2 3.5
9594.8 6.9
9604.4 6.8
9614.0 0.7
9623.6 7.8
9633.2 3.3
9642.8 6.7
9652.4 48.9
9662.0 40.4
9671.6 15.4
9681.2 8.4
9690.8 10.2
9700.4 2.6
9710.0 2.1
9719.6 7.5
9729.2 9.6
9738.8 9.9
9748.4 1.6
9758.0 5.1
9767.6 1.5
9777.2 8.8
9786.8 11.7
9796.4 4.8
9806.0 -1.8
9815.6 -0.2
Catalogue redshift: 1.590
